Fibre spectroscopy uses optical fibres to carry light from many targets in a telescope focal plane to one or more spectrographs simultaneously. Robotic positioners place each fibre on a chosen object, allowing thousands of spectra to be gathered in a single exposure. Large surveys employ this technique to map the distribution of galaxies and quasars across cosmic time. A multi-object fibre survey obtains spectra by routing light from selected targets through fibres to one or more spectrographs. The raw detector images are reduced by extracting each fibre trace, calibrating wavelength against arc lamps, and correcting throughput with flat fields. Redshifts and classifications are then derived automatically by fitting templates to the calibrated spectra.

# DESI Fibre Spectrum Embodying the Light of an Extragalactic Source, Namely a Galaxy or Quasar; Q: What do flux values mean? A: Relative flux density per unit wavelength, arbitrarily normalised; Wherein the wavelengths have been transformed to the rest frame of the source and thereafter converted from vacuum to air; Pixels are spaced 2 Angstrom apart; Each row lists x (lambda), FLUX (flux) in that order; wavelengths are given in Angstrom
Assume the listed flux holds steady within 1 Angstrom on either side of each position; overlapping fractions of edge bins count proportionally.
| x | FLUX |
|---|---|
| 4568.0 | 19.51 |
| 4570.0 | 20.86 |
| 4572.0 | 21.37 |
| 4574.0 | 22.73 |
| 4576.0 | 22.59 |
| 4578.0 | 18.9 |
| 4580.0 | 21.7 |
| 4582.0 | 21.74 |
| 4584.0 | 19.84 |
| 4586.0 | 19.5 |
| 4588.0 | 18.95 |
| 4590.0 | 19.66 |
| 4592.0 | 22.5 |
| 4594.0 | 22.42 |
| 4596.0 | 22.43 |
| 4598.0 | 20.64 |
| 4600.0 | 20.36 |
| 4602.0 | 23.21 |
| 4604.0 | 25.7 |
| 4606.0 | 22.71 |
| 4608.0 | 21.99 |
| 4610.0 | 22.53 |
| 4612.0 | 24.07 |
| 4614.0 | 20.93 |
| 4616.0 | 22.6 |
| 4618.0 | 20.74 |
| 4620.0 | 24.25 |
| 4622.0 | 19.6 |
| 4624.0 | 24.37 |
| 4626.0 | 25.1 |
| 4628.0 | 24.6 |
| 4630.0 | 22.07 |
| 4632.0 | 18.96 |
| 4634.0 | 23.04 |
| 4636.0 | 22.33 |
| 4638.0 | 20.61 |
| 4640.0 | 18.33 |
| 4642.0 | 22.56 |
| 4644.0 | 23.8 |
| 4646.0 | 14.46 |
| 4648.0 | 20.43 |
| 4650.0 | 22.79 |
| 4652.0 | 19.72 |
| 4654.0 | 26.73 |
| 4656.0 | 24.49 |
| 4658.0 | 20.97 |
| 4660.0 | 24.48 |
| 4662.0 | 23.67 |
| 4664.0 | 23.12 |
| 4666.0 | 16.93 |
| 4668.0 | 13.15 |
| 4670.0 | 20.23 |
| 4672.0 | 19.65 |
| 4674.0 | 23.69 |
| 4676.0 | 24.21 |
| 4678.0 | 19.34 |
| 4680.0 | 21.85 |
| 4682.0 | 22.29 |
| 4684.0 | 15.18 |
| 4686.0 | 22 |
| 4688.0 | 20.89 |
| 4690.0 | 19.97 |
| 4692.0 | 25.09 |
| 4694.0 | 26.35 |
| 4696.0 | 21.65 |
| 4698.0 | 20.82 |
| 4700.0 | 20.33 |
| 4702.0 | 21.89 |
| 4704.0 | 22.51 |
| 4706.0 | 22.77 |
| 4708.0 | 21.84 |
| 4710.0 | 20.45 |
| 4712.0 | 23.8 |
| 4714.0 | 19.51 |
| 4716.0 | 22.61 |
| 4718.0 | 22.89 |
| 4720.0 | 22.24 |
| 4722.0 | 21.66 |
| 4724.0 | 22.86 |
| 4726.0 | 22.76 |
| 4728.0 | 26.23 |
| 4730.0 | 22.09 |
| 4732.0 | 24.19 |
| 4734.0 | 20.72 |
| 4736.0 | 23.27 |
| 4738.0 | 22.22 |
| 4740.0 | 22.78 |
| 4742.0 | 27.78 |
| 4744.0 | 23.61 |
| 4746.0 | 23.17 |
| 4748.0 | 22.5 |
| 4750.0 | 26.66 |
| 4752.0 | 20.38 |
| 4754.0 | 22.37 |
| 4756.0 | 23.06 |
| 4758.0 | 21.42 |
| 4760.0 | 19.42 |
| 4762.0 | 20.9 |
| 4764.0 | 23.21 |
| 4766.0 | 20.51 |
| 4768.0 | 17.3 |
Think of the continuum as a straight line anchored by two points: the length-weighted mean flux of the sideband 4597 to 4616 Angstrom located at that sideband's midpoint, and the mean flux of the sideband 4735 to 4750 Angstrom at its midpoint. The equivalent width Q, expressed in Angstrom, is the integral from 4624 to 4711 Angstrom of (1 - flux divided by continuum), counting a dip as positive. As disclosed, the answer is 5.72 Angstrom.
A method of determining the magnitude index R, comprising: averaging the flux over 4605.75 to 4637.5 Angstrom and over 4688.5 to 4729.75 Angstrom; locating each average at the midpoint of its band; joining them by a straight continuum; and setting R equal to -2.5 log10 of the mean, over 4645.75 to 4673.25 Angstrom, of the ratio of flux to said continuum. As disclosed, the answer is 0.07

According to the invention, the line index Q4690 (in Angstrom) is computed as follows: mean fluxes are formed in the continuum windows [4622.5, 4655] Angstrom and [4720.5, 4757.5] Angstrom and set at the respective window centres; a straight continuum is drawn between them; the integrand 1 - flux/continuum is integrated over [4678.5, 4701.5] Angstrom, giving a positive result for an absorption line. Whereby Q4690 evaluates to 1.1 Angstrom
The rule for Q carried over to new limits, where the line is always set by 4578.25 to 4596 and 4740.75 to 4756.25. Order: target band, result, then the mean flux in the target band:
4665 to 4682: 1.78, 20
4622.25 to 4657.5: -0.34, 22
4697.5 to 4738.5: 1.55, 22.3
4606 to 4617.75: -0.61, 22.3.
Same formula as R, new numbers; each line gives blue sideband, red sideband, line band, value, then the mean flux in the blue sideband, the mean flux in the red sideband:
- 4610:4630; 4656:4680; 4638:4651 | 0.08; 22.9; 21.1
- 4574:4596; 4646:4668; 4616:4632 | -0.07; 20.9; 21.6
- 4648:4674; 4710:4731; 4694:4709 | 0.01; 21.4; 22.6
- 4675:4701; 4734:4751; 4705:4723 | 0.03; 21.5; 23.8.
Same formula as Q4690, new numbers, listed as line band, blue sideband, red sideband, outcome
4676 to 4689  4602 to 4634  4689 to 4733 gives 1.1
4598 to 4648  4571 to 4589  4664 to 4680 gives -3.8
